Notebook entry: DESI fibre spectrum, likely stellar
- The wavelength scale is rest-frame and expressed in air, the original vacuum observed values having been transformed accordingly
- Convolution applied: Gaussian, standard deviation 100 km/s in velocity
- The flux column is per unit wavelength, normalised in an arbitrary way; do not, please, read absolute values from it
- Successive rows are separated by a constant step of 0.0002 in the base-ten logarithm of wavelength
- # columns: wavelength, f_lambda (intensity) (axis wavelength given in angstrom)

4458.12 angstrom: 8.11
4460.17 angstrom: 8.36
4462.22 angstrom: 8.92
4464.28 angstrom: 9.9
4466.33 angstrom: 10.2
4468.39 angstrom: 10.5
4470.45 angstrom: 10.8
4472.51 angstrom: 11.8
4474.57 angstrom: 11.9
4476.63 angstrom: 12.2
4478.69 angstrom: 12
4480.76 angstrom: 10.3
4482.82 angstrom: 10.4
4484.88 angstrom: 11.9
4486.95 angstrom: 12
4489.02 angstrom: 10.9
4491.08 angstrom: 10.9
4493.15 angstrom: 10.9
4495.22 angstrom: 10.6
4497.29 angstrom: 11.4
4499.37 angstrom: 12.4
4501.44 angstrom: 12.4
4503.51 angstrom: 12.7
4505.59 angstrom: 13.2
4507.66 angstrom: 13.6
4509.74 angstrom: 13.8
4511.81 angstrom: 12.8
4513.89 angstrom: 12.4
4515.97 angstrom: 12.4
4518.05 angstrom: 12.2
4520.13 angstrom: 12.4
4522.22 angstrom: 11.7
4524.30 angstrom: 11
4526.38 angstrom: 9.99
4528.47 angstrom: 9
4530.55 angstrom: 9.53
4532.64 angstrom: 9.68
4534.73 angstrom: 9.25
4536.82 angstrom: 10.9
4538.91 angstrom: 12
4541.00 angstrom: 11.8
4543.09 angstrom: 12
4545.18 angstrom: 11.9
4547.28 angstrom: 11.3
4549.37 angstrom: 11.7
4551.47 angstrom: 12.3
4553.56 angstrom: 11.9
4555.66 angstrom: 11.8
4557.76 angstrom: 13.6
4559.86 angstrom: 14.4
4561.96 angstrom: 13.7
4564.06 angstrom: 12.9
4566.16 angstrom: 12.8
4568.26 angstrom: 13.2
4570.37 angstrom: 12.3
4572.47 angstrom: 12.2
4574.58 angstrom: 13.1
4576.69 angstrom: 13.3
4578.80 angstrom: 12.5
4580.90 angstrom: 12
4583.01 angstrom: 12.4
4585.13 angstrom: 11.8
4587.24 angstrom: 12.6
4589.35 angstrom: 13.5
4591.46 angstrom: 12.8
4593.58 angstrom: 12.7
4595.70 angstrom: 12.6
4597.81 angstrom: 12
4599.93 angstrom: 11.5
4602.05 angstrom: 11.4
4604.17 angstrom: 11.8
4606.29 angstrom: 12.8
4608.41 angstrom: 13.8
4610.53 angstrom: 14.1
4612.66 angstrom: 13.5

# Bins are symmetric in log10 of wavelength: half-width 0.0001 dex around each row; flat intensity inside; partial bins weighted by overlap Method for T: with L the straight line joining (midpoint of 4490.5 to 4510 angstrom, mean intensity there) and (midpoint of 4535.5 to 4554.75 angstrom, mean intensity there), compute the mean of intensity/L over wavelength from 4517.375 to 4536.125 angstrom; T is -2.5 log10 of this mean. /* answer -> 0.14 mag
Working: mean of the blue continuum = 12.2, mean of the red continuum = 11.7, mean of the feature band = 10.5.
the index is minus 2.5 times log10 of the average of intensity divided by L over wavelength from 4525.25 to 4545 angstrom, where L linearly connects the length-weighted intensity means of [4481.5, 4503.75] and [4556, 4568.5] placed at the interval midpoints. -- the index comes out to 0.20 mag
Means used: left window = 11.4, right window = 13.4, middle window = 10.5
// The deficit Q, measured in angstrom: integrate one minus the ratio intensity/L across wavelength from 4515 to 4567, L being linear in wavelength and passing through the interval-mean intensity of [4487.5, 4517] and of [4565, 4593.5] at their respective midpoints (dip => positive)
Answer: 3.1 angstrom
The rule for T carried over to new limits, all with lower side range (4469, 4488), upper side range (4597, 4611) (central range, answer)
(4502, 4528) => -0.05 mag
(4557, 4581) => -0.08 mag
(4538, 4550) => 0.02 mag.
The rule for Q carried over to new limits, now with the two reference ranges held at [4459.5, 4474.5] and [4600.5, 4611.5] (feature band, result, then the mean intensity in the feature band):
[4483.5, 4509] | -2.7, 11.9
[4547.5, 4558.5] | -0.4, 12.2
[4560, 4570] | -1.0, 13.2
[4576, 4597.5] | -0.4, 12.6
